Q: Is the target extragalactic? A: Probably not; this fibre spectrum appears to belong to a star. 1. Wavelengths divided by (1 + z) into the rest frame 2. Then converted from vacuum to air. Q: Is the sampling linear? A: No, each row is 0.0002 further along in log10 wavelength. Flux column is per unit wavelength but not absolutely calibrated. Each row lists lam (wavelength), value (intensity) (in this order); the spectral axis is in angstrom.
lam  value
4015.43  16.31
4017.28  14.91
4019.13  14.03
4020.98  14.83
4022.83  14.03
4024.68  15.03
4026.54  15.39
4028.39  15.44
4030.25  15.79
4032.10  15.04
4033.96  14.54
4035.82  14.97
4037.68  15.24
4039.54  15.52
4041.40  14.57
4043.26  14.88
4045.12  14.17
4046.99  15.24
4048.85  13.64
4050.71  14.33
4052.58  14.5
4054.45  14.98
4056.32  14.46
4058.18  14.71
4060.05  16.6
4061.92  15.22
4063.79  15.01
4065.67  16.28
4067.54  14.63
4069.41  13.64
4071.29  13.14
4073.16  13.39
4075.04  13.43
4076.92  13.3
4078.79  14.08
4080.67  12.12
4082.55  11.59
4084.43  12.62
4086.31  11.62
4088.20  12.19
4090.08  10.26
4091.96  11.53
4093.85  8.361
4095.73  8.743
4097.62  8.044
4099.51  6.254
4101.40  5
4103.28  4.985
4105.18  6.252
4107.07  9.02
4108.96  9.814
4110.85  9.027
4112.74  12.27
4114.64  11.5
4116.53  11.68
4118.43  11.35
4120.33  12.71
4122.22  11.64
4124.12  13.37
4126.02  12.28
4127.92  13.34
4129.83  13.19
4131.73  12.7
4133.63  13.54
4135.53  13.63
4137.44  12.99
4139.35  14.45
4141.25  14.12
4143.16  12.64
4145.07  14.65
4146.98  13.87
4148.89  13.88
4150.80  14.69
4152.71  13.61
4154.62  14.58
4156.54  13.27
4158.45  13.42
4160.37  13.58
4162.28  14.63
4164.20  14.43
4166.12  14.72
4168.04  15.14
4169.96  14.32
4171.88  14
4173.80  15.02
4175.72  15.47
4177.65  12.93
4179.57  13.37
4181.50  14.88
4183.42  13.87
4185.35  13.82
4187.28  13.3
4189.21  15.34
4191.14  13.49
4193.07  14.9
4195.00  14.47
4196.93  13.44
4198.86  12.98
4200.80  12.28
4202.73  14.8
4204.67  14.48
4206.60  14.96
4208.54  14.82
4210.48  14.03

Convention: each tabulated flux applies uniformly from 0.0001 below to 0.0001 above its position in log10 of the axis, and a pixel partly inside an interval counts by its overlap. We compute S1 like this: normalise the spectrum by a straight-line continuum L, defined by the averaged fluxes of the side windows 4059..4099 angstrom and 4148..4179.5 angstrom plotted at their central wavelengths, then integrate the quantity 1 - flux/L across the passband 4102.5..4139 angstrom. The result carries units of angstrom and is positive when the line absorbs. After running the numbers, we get 5.44 angstrom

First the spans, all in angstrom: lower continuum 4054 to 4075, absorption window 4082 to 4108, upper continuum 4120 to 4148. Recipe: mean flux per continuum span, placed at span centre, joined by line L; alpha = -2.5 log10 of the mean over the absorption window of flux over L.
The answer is 0.489 mag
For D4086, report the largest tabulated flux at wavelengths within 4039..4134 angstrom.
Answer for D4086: 16.6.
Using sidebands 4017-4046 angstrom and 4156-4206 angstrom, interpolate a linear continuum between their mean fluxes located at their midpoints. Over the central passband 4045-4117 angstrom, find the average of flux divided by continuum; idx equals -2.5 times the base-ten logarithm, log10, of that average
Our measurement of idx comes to 0.22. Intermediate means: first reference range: 14.9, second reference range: 14.1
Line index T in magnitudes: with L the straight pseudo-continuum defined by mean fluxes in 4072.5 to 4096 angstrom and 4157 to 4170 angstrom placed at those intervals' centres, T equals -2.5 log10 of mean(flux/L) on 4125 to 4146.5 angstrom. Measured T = 0.00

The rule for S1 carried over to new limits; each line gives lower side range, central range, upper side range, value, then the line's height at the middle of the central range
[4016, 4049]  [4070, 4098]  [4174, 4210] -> 5.59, 14.6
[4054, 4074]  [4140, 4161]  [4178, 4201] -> 0.42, 14.1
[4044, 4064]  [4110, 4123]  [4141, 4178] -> 2.66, 14.4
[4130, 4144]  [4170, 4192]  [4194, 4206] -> -0.74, 13.7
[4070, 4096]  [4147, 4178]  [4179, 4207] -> -1.82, 13.5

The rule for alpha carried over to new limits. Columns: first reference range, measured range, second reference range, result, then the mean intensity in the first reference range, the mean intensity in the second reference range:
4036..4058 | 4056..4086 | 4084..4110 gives -0.175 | 14.7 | 8.83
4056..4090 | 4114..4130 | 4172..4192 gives 0.131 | 13.7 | 14.1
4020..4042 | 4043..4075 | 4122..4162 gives 0.005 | 15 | 13.6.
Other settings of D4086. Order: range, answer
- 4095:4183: 15.47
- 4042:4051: 15.24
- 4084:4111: 12.62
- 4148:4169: 15.14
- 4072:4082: 14.08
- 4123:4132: 13.37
